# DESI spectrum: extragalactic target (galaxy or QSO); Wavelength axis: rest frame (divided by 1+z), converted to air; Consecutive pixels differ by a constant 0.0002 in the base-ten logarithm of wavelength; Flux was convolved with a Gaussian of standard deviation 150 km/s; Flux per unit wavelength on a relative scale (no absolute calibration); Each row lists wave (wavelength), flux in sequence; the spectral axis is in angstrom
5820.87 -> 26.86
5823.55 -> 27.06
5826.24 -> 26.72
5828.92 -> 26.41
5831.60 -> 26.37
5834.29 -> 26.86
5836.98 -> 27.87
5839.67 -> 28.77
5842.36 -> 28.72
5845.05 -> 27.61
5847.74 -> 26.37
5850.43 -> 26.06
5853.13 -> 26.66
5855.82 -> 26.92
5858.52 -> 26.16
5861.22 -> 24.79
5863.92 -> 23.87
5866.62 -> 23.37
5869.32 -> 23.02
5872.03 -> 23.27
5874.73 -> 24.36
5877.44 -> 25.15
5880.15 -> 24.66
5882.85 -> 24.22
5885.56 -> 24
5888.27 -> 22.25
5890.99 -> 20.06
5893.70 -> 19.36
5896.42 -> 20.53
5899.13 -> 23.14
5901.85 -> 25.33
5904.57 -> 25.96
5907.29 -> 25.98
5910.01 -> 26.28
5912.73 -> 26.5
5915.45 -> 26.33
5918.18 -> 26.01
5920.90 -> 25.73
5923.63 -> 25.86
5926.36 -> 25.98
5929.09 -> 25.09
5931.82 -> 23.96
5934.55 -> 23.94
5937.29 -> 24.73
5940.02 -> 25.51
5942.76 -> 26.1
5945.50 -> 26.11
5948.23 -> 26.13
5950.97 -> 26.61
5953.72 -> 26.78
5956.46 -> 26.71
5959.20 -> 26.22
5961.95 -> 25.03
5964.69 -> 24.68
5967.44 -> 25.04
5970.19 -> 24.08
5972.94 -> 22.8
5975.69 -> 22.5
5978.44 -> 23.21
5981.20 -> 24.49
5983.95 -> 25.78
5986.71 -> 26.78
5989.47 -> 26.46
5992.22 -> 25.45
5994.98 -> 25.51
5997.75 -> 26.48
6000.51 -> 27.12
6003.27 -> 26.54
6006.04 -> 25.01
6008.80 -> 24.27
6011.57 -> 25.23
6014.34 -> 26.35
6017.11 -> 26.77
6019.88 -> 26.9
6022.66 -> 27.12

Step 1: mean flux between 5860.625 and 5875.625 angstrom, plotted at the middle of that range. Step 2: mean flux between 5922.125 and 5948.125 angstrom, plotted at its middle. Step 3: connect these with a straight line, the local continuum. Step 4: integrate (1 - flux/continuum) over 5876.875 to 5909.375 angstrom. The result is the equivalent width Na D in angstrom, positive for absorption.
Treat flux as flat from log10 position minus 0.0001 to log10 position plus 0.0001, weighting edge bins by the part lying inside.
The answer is 1.2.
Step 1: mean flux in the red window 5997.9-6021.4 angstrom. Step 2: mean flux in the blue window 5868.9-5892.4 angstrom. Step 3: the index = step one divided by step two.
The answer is 1.11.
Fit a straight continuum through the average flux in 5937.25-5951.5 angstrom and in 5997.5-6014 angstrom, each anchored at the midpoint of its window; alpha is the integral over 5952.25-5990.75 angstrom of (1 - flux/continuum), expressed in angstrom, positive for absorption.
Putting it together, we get 1.23 angstrom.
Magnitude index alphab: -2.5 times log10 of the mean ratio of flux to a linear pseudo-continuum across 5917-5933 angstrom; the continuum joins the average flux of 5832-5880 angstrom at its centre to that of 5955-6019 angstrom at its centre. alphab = 0.01 mag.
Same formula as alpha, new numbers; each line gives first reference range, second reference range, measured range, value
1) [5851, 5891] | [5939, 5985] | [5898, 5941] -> -1.09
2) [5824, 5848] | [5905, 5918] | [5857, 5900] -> 5.54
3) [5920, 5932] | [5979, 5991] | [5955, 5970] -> 0.10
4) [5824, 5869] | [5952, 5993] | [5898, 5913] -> 0.16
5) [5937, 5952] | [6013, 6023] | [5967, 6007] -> 1.89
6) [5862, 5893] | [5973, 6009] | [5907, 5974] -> -2.96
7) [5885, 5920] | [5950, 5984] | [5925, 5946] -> -0.60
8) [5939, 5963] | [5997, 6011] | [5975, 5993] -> 0.64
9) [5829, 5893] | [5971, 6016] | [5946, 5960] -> -0.69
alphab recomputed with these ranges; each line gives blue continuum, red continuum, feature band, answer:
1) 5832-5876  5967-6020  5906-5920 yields -0.023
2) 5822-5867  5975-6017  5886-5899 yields 0.240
